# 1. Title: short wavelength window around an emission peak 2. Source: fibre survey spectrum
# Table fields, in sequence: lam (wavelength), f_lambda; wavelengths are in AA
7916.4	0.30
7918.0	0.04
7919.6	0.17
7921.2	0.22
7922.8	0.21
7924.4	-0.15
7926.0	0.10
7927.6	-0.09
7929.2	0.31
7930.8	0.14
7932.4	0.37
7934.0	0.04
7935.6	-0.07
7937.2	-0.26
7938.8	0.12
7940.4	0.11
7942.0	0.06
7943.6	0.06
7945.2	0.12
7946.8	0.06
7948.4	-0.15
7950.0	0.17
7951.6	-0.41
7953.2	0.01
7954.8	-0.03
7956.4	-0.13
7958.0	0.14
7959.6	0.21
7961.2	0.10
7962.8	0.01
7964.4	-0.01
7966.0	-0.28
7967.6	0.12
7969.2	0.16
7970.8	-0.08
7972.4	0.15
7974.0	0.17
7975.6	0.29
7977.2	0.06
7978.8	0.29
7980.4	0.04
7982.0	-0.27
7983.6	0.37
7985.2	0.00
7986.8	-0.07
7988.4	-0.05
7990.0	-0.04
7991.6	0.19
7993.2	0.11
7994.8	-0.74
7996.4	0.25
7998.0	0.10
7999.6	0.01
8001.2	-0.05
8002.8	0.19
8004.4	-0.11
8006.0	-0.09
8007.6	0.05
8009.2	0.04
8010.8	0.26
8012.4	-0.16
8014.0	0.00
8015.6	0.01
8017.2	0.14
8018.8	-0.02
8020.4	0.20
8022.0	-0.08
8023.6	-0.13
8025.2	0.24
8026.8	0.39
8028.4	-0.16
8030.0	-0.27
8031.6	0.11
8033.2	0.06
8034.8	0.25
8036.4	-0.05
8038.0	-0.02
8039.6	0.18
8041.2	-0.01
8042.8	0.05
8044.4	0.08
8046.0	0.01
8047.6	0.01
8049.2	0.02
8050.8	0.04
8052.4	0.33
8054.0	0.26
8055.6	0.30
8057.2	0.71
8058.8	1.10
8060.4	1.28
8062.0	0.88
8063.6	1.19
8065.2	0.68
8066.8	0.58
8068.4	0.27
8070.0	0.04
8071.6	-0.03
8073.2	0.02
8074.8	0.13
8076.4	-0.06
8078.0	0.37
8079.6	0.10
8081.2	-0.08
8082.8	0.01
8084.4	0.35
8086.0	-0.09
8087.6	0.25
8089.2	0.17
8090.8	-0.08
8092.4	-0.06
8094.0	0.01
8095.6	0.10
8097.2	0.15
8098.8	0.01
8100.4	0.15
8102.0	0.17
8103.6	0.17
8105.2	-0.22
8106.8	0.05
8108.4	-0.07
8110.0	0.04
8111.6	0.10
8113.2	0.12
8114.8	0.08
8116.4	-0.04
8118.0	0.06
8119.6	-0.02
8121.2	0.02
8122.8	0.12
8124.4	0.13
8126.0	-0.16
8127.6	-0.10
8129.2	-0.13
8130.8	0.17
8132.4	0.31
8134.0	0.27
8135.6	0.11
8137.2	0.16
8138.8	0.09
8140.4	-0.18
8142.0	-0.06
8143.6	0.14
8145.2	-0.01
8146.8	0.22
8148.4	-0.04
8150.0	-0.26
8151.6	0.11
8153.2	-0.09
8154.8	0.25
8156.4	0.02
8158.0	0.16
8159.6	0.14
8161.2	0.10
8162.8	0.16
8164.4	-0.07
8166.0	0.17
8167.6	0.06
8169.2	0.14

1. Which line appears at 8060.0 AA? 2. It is [O II] 3727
